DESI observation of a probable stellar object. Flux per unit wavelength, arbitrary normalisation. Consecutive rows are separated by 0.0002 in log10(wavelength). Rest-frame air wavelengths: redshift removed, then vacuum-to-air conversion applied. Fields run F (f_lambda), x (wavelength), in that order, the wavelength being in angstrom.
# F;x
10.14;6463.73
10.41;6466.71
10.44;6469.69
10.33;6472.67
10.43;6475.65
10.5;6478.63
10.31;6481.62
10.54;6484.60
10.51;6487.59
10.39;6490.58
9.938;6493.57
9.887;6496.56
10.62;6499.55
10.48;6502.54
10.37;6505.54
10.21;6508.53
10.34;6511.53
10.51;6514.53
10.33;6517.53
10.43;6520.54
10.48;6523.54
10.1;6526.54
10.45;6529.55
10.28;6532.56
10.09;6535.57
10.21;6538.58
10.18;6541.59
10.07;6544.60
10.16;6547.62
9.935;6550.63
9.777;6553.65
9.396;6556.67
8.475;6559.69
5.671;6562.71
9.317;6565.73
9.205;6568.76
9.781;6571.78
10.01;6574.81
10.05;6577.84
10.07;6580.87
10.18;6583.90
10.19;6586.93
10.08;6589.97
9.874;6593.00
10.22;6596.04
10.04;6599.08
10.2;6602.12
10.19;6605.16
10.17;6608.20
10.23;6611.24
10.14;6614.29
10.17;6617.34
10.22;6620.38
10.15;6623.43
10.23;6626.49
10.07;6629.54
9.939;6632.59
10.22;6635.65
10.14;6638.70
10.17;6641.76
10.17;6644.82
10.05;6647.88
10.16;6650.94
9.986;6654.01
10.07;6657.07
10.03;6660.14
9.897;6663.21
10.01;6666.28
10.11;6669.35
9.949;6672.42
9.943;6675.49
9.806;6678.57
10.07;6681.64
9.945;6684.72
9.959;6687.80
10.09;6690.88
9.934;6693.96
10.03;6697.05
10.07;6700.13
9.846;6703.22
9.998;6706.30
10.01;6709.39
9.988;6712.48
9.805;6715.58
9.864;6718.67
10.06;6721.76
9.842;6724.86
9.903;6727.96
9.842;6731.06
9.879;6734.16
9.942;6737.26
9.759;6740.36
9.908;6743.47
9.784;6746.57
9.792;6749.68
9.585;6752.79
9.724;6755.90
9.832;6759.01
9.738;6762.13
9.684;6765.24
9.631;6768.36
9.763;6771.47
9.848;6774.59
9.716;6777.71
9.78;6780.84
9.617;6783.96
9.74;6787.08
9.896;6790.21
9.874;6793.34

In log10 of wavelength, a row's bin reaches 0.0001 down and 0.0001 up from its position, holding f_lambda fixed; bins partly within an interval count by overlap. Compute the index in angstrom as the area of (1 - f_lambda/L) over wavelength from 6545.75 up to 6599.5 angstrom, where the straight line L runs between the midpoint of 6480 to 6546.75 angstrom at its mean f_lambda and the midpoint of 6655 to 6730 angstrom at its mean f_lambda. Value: 3.25 angstrom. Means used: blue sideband 10.3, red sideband 9.97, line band 9.57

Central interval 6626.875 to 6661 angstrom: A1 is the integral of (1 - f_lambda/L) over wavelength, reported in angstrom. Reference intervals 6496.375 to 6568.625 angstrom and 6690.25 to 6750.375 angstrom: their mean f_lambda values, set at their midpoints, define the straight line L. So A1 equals -0.7 angstrom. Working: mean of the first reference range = 9.89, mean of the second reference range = 9.92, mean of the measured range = 10.1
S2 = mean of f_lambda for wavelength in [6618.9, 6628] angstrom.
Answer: 10.2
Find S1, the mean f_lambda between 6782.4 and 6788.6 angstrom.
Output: 9.69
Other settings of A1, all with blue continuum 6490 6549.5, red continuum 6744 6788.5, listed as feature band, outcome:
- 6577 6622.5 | -0.2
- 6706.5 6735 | -0.2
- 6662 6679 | 0.0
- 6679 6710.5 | -0.3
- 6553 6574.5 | 2.8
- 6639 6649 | -0.1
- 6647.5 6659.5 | -0.1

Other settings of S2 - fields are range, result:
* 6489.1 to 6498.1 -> 10.1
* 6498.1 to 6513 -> 10.4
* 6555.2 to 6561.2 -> 8.93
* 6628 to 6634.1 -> 10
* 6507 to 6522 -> 10.4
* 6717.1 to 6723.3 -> 9.97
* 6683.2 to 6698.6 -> 9.99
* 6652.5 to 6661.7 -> 10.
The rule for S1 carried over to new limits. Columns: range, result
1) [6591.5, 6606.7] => 10.1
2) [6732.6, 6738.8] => 9.91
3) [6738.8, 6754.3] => 9.77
